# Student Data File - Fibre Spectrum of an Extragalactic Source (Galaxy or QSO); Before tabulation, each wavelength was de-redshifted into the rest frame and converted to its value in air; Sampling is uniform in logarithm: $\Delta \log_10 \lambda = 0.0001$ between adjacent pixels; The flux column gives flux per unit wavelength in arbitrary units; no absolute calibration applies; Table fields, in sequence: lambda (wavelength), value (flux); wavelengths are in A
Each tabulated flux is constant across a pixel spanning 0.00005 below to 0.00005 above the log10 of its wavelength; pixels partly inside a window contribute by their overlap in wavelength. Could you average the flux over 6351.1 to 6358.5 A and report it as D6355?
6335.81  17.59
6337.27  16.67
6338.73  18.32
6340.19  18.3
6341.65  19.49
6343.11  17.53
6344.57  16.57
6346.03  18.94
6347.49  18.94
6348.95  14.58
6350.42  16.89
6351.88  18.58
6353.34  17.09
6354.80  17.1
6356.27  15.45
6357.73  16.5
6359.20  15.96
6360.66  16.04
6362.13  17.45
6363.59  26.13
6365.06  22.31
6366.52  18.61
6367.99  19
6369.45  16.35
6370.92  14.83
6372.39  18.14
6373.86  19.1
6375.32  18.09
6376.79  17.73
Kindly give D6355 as 16.9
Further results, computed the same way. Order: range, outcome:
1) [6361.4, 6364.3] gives 21.8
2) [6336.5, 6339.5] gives 17.5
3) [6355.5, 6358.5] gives 15.9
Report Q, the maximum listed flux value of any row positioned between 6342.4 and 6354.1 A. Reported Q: 18.94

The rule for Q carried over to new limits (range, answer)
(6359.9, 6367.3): 26.13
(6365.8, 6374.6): 19.1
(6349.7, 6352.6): 18.58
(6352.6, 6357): 17.1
